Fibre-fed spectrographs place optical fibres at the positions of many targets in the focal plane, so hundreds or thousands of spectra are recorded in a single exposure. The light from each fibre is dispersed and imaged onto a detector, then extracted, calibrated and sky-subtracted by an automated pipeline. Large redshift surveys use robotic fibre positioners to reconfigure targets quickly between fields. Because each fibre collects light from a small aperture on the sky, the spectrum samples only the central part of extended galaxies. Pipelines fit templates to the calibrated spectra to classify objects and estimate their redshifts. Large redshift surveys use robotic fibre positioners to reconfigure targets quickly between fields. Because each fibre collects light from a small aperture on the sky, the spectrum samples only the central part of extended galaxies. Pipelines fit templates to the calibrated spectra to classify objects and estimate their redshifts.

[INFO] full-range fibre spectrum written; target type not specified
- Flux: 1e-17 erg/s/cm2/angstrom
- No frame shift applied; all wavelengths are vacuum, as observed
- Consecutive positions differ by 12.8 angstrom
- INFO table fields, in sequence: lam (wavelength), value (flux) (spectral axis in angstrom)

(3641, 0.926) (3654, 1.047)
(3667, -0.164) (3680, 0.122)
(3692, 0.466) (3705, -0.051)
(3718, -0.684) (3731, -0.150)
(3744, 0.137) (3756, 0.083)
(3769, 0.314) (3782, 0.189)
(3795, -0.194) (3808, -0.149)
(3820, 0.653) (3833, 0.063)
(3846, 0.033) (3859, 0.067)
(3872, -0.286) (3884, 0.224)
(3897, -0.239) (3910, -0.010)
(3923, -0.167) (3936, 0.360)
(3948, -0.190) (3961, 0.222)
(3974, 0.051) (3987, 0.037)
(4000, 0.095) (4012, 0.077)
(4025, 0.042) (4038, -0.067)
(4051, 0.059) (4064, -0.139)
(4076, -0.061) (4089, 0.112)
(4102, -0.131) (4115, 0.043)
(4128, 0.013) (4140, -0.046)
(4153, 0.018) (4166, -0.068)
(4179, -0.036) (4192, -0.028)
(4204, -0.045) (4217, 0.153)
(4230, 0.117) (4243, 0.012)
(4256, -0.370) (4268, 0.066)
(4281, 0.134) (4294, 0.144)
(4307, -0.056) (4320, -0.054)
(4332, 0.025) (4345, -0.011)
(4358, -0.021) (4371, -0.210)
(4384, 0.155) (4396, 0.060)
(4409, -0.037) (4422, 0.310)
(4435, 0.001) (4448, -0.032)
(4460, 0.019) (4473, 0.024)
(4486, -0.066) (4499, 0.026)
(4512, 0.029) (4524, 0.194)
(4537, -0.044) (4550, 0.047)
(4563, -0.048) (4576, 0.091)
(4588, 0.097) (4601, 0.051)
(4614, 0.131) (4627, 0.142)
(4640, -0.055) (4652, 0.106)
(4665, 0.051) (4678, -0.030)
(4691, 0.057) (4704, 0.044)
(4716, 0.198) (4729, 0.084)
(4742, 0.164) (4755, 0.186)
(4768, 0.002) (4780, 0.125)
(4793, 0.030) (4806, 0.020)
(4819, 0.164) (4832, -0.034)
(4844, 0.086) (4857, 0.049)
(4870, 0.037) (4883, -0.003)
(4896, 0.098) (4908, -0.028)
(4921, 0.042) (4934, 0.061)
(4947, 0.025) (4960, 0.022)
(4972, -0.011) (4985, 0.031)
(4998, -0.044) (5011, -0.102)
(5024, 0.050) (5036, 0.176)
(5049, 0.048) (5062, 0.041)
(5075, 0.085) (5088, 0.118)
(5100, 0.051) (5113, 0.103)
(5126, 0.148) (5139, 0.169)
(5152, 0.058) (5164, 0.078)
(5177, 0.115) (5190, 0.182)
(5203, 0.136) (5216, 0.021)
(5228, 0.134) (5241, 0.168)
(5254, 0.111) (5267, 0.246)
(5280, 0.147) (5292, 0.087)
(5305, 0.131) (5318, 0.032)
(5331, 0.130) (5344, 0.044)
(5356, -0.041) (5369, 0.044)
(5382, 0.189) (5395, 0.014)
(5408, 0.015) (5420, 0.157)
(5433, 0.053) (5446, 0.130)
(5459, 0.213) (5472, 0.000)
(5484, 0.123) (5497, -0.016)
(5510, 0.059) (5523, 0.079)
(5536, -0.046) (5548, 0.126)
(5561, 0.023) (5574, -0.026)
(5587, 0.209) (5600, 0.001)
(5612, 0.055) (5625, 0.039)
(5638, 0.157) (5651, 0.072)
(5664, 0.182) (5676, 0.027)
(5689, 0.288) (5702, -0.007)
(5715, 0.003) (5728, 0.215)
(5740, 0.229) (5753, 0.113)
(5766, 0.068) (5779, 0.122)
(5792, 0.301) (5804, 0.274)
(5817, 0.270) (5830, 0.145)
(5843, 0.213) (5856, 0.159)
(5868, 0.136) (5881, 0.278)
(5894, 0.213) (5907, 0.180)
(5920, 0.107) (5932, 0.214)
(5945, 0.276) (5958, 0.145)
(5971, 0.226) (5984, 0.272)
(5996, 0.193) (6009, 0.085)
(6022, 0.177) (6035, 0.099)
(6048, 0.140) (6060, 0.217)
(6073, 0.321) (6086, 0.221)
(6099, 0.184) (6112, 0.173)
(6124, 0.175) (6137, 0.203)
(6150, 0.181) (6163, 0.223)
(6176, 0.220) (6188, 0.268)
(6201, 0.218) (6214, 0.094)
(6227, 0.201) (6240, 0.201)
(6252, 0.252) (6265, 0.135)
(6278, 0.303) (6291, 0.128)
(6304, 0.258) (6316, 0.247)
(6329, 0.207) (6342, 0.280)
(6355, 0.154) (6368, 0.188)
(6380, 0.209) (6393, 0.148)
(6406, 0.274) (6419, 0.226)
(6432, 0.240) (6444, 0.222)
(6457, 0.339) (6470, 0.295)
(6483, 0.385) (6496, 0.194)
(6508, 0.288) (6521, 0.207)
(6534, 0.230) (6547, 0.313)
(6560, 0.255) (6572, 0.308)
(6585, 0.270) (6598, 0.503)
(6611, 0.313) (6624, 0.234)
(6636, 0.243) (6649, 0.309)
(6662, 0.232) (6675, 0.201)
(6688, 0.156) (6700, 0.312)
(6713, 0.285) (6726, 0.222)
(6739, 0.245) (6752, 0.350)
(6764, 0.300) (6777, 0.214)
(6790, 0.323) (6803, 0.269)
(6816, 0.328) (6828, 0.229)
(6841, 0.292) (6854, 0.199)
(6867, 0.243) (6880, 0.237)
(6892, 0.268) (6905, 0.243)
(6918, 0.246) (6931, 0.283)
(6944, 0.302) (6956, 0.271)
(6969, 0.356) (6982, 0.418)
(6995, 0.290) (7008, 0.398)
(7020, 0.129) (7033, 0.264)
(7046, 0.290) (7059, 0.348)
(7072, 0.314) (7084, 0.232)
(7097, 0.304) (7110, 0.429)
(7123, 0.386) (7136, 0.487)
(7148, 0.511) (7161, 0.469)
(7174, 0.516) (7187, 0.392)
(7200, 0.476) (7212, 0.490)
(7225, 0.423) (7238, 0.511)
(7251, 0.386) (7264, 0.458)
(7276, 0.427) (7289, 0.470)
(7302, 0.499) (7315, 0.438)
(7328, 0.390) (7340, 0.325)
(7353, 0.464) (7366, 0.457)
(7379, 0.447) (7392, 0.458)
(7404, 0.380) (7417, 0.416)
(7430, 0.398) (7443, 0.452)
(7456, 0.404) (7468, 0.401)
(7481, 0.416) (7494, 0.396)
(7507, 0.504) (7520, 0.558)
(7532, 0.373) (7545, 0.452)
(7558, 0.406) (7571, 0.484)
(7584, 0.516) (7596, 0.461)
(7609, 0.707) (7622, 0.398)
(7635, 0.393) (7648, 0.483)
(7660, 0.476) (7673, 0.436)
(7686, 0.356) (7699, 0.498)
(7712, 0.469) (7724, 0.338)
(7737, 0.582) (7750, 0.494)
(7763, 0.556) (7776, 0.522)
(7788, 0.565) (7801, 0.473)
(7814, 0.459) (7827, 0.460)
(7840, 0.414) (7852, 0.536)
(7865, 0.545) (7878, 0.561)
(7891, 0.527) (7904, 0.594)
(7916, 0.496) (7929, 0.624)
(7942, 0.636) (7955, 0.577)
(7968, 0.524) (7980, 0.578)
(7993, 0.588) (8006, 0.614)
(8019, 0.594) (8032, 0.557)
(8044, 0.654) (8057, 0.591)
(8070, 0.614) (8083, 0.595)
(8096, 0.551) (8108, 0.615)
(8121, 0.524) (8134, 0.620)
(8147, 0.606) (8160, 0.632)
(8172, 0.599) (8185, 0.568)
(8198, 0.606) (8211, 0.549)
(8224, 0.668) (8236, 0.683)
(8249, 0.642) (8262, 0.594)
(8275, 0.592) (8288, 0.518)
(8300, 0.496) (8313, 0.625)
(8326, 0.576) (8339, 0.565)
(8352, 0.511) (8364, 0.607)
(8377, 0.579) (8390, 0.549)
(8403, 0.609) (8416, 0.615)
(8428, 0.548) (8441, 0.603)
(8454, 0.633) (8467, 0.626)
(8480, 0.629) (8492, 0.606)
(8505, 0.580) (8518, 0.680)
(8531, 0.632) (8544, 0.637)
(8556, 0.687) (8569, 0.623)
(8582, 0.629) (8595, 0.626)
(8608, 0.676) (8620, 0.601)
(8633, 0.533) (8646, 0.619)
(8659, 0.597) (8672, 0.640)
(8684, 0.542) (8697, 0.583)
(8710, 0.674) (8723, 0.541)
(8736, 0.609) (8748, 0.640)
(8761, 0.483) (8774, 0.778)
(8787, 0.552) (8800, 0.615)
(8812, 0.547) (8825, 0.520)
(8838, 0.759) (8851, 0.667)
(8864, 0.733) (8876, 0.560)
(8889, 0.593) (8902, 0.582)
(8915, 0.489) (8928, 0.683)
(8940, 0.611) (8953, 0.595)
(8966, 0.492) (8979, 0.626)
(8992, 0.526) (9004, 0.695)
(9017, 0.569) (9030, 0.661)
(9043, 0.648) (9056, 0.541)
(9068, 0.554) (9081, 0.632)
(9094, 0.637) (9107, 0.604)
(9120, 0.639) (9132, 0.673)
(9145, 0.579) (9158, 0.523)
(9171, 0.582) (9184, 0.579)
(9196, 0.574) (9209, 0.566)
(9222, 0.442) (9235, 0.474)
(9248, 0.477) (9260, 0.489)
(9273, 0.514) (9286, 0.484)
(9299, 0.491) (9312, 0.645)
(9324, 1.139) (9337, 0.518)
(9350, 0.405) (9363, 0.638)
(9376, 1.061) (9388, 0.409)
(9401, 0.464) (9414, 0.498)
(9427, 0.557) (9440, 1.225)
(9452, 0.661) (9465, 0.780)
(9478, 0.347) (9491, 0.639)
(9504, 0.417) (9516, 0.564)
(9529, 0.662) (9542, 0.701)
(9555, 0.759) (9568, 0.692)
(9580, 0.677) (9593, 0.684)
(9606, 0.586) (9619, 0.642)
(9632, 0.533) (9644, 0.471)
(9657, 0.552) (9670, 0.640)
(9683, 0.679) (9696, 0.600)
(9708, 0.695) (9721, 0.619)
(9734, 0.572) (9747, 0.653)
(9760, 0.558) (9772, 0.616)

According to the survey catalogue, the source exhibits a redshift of 0.785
